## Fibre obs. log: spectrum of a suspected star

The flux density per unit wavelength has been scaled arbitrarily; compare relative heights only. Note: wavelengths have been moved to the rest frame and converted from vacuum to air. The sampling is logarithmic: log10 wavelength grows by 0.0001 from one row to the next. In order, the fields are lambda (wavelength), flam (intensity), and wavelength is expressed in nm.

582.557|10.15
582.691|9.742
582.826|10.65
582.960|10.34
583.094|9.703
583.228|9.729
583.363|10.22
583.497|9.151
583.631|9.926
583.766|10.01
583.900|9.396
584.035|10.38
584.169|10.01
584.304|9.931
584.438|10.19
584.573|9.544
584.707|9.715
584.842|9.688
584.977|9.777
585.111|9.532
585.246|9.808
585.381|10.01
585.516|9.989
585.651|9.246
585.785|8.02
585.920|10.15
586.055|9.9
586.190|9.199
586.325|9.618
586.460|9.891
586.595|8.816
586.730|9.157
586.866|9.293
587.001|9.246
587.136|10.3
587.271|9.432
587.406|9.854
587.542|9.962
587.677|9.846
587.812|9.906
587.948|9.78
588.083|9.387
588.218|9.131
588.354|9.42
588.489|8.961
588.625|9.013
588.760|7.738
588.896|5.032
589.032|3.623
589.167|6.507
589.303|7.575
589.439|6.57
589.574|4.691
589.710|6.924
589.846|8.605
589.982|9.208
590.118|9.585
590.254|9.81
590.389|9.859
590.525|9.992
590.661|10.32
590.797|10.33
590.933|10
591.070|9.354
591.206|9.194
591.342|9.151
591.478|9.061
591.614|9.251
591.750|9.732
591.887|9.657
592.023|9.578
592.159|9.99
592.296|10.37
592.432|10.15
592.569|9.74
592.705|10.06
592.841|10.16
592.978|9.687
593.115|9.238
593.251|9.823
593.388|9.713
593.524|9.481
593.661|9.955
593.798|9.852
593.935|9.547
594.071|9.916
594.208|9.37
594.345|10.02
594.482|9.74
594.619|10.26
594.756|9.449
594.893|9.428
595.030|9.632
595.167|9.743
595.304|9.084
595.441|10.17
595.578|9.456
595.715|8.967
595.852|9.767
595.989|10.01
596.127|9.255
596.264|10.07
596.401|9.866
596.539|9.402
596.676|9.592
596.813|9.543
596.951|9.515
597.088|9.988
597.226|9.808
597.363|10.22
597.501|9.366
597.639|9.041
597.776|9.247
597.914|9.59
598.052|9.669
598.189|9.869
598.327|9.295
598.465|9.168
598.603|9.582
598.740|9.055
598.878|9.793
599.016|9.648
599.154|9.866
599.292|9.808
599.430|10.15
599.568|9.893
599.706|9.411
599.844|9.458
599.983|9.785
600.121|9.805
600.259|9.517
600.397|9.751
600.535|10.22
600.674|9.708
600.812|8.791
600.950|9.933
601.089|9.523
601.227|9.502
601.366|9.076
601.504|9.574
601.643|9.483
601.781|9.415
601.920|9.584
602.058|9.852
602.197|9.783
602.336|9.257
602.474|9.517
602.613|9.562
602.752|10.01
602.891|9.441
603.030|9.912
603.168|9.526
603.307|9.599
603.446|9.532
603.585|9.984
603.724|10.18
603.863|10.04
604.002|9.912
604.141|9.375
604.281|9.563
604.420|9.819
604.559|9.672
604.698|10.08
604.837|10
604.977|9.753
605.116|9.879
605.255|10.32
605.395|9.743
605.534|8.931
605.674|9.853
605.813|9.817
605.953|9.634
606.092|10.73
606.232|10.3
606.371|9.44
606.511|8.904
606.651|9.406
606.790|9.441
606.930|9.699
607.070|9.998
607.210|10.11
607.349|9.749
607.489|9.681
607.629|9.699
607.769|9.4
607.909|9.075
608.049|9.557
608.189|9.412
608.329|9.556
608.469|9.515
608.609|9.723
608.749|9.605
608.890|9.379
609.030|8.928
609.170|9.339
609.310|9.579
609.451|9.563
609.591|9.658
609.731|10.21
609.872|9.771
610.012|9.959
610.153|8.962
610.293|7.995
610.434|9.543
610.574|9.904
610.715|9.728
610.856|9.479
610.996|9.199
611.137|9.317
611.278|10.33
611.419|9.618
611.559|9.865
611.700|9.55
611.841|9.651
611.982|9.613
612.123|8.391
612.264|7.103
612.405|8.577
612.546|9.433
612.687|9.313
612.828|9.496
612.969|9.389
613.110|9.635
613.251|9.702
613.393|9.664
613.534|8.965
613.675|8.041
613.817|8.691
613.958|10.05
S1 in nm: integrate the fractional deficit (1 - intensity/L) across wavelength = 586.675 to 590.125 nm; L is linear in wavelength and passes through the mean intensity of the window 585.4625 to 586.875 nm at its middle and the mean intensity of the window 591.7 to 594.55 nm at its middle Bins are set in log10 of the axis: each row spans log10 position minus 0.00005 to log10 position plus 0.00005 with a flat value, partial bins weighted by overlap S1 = 0.41 nm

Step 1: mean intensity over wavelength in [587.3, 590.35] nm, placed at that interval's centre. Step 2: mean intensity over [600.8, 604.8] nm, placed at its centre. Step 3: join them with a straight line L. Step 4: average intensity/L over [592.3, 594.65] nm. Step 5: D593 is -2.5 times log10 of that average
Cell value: -0.13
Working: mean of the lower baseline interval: 8.26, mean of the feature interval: 9.81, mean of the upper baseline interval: 9.65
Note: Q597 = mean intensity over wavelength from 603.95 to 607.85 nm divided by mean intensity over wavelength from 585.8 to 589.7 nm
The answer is 1.1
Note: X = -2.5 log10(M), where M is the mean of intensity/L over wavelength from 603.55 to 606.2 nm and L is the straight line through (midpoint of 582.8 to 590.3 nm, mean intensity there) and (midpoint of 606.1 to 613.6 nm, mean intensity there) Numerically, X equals -0.05 mag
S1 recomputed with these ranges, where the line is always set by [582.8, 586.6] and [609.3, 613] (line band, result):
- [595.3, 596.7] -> -0.006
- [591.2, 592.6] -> 0.001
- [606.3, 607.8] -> -0.027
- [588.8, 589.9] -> 0.396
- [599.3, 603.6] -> -0.053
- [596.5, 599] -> 0.005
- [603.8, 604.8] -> -0.033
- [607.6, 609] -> -0.008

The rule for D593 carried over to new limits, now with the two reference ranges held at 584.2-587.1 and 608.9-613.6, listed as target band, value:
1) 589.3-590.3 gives 0.212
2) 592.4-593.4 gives -0.033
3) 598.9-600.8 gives -0.031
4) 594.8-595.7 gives -0.006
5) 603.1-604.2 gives -0.038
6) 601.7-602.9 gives -0.019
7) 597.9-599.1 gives -0.006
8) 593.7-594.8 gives -0.031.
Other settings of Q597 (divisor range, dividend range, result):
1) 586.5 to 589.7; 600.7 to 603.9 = 1.15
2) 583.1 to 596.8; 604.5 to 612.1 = 1.03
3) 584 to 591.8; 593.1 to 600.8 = 1.06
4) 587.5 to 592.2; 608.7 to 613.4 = 1.07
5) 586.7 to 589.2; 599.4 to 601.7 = 1.10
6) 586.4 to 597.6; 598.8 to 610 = 1.04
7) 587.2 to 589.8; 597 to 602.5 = 1.19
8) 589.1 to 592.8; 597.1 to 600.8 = 1.06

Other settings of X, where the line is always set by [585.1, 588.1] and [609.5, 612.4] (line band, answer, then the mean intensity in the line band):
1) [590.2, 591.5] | -0.021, 9.73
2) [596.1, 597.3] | -0.022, 9.69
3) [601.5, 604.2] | -0.027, 9.68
